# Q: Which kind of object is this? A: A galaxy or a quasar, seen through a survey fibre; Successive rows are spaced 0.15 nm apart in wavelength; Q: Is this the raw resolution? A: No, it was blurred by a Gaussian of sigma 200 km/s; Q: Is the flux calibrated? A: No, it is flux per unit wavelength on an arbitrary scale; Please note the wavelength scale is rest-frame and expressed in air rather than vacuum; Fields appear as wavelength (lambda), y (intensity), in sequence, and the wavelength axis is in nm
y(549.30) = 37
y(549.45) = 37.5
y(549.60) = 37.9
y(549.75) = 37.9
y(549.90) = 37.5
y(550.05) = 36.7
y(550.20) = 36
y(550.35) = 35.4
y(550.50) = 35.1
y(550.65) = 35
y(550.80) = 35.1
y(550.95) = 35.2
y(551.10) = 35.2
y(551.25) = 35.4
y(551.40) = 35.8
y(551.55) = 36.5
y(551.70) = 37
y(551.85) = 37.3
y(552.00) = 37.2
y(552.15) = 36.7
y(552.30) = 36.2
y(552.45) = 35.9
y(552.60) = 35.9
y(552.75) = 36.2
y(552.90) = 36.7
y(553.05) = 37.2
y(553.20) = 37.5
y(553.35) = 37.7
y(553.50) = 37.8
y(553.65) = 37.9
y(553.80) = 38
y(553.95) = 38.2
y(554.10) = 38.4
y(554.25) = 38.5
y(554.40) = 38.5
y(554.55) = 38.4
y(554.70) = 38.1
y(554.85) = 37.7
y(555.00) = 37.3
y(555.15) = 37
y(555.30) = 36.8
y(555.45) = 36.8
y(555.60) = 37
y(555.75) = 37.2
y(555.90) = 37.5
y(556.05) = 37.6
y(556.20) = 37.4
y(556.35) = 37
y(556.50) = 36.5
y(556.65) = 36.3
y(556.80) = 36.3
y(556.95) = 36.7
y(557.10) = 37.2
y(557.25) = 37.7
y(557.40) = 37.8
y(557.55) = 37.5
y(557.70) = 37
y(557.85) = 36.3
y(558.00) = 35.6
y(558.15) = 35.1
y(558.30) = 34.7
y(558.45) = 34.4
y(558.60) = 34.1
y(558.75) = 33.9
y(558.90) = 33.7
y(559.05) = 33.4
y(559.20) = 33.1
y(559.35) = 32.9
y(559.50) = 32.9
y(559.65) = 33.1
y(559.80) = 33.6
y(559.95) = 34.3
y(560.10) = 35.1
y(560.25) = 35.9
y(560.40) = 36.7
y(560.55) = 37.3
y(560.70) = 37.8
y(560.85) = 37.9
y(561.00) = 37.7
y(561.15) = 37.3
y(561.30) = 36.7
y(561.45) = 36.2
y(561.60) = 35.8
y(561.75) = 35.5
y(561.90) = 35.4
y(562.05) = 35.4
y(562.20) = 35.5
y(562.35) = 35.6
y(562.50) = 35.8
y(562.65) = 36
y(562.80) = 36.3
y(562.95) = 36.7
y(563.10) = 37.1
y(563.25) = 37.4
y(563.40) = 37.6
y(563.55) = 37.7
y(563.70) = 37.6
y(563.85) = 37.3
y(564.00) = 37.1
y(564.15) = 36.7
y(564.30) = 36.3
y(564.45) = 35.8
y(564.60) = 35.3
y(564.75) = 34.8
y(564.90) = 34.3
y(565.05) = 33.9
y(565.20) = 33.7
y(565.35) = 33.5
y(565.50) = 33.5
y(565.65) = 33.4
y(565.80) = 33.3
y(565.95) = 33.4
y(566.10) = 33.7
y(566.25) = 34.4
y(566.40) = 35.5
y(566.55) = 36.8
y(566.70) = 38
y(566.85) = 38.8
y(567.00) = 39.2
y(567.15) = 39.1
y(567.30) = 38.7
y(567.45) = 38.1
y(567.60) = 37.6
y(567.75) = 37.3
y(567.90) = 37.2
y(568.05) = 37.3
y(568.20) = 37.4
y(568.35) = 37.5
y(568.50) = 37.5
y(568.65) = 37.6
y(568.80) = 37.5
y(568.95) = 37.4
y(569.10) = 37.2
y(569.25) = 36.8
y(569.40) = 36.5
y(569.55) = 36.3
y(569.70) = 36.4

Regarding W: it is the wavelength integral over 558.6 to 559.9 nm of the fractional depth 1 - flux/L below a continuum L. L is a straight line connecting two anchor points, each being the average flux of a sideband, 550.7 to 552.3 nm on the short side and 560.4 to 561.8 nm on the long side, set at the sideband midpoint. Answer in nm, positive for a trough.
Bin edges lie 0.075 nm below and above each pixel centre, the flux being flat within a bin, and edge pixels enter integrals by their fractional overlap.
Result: 0.12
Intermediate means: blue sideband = 36.1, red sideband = 36.9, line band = 33.4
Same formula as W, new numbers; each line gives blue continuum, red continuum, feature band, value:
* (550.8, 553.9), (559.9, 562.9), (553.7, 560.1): 0.04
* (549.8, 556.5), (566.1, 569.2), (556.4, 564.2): 0.25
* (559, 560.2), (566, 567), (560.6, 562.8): -0.12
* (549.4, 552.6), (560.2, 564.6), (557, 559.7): 0.11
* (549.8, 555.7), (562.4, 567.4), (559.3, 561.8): 0.04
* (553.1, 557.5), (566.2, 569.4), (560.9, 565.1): 0.14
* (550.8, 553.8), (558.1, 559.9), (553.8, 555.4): -0.10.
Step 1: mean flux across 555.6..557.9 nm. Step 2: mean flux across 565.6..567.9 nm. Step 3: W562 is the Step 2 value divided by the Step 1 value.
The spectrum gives 0.99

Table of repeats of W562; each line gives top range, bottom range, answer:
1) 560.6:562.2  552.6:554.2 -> 0.97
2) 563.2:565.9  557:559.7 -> 1.01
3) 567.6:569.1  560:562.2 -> 1.03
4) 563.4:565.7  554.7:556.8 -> 0.96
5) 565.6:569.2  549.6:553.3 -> 1.01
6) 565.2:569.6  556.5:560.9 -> 1.03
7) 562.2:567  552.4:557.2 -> 0.96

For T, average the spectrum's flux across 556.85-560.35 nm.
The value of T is 35.1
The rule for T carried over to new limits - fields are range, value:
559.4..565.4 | 35.9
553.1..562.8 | 36.3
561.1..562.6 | 35.9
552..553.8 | 36.9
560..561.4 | 36.9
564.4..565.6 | 34.3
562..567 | 35.8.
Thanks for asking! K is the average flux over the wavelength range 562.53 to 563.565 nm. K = 36.9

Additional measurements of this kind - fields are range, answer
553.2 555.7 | 37.7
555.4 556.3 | 37.3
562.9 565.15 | 36.3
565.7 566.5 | 34.1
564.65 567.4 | 35.5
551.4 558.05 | 37.2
